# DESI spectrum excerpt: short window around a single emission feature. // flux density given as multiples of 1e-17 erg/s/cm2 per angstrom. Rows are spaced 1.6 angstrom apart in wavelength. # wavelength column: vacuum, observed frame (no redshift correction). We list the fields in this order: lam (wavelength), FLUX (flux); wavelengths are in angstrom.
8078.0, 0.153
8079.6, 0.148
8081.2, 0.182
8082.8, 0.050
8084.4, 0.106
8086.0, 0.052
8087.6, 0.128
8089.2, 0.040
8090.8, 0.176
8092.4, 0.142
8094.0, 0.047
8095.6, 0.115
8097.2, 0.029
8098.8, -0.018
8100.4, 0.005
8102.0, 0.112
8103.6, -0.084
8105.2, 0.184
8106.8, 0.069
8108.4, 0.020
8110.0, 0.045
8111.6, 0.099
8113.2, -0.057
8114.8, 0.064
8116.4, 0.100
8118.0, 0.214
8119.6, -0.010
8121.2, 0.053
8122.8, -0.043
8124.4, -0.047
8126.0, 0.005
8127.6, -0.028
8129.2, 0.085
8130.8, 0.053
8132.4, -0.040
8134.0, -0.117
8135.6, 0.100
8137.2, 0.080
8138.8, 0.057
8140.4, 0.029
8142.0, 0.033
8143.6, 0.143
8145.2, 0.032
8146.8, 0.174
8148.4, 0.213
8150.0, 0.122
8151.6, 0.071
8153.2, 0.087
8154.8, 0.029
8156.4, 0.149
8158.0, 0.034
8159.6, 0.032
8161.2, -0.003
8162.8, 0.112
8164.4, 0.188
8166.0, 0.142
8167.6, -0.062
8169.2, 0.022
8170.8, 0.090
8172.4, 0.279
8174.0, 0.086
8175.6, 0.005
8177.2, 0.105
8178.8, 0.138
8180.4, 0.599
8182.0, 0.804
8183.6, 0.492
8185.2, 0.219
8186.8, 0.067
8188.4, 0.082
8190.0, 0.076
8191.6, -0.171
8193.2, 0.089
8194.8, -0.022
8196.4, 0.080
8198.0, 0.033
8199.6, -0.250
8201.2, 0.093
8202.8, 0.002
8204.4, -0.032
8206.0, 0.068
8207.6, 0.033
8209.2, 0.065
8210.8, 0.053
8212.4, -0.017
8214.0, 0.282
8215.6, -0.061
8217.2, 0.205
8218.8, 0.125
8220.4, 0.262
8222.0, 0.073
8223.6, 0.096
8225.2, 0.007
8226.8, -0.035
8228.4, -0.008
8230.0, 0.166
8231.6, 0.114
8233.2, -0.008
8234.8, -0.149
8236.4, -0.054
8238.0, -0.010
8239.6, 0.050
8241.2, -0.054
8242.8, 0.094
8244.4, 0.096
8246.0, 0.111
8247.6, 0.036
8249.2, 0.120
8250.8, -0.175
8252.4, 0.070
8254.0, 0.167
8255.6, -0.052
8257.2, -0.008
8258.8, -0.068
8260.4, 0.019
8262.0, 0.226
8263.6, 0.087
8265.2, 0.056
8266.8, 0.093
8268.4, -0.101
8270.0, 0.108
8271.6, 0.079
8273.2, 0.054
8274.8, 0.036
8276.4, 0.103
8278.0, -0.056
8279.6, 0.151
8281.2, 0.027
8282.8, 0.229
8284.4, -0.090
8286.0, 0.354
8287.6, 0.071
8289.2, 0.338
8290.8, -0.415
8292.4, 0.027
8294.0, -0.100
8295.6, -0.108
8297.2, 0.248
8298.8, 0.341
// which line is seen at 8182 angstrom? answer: H-gamma 4340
